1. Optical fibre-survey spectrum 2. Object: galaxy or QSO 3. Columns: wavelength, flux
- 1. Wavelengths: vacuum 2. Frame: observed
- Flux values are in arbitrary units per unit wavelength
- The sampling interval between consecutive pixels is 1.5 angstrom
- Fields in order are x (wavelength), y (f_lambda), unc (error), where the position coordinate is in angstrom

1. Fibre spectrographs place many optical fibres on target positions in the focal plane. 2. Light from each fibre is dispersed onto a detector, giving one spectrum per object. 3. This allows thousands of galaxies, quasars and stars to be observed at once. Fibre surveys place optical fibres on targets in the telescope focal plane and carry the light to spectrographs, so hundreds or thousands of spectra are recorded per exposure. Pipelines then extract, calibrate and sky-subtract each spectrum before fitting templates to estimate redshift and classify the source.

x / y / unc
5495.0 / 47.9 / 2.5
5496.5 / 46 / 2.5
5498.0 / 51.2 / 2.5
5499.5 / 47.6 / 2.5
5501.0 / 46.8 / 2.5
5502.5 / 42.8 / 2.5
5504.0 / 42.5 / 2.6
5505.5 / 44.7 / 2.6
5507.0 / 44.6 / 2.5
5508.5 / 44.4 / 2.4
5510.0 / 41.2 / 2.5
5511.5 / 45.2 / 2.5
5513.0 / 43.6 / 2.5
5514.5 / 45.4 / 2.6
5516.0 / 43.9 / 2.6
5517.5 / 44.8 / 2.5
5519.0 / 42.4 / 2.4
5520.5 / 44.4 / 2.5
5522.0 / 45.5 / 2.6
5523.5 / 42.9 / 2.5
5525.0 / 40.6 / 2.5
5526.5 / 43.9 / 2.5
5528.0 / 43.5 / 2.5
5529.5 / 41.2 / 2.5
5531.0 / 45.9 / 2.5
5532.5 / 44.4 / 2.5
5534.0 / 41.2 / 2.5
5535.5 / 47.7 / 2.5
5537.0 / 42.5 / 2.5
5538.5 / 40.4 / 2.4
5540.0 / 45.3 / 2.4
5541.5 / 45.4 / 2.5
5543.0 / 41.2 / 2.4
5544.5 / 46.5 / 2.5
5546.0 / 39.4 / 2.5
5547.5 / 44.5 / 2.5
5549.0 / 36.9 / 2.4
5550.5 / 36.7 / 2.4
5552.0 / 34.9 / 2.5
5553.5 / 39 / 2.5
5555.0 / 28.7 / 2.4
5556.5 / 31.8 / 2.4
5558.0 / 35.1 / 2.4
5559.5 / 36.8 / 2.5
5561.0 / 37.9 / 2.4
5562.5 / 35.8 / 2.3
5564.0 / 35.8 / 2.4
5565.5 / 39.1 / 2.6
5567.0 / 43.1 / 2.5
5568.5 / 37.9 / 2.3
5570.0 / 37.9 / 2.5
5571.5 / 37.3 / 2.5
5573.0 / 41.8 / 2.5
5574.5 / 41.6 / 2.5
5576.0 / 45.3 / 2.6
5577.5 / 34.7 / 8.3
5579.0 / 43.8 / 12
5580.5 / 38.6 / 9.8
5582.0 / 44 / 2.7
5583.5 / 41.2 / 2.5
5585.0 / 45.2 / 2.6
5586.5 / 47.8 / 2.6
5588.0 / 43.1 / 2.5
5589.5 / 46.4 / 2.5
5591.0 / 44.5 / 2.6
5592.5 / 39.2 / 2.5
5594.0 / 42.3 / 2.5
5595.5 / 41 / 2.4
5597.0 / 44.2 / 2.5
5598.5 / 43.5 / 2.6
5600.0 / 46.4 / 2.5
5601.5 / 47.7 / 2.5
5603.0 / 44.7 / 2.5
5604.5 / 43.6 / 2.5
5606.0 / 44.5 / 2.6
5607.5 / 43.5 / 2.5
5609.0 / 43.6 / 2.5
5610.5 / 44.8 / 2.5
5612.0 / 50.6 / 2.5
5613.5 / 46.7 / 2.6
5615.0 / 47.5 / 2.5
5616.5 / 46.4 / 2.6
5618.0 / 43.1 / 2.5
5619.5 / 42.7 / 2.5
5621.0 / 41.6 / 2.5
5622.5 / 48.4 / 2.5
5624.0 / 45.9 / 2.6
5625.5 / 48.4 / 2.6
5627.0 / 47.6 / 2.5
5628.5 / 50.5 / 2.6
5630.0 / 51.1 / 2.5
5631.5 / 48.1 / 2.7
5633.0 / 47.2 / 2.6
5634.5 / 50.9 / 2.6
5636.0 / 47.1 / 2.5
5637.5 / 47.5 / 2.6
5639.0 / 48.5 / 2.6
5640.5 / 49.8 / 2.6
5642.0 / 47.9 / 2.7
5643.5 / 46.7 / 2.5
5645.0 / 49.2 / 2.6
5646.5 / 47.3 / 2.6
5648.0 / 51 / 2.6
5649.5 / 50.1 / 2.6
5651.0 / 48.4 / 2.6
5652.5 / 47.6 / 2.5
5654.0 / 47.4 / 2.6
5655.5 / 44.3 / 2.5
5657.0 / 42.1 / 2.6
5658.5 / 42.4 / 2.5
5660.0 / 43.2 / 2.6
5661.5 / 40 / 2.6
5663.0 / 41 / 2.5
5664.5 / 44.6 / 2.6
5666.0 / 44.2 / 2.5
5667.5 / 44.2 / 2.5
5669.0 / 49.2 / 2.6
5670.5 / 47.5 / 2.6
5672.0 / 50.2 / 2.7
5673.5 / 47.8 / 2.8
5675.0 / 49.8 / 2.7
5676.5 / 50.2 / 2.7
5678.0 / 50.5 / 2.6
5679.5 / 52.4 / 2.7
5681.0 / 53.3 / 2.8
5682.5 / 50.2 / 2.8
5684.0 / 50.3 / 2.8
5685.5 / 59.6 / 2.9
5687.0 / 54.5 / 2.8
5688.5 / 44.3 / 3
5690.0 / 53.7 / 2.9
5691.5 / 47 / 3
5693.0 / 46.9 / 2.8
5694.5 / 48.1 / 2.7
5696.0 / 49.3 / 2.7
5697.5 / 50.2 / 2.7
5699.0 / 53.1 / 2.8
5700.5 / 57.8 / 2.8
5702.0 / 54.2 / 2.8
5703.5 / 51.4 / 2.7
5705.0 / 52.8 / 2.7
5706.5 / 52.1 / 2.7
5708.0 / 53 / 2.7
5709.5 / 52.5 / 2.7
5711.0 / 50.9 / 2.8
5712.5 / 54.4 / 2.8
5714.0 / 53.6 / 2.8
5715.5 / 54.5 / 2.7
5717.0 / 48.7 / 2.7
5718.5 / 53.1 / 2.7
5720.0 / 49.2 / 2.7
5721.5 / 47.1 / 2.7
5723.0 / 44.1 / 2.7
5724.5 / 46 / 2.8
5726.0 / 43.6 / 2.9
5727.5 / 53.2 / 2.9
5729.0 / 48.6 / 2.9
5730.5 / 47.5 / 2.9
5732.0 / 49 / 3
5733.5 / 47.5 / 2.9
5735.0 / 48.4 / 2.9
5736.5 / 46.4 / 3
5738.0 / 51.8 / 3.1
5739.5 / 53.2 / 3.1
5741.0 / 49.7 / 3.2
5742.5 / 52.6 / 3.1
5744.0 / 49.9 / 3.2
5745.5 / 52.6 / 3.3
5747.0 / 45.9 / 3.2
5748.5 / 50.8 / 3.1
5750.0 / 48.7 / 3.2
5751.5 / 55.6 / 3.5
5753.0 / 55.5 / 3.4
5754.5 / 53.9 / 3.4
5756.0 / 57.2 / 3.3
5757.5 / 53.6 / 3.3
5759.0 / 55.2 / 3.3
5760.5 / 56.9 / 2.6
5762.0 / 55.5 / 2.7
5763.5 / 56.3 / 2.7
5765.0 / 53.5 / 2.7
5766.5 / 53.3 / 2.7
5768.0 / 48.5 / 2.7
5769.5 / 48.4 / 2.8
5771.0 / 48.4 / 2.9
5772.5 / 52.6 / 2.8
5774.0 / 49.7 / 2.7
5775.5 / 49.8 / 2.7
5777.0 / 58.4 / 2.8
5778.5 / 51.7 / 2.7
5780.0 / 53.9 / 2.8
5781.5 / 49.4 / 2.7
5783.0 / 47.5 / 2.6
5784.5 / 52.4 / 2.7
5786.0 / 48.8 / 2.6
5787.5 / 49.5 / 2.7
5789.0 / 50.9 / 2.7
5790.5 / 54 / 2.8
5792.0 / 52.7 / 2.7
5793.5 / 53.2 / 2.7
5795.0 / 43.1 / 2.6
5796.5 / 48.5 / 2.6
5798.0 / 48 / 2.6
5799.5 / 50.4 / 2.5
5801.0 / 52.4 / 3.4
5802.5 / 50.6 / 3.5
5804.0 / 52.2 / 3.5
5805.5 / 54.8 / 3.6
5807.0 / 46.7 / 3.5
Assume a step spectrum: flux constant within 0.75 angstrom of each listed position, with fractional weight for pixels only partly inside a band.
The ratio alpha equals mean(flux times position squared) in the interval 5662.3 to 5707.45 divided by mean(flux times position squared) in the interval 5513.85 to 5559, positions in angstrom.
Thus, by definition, 1.27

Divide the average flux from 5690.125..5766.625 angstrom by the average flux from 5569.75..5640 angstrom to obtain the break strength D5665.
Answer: 1.1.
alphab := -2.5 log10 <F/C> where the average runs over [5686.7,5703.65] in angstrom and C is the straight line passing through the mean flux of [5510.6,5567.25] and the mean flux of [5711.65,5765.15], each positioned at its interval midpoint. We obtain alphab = -0.038 mag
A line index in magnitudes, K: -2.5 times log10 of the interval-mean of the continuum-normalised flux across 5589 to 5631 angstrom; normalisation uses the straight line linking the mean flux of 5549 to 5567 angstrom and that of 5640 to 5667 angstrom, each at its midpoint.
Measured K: -0.10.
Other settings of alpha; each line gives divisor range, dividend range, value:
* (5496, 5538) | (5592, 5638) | 1.07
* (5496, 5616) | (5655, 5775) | 1.25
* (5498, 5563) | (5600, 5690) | 1.18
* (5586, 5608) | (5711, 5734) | 1.17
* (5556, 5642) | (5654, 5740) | 1.17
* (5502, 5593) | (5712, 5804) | 1.32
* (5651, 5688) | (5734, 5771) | 1.12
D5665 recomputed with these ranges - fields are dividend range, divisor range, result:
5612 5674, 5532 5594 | 1.15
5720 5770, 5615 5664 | 1.09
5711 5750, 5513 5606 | 1.19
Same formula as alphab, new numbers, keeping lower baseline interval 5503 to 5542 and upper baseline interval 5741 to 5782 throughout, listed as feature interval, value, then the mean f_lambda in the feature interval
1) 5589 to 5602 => 0.06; 43.8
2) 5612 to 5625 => 0.04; 45.7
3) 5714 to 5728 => 0.04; 49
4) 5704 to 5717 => -0.04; 52.7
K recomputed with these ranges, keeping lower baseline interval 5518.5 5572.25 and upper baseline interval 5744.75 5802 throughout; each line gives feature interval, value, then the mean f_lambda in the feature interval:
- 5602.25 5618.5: -0.044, 45.4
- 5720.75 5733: 0.046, 47.4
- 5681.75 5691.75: -0.091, 51.6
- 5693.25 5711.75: -0.082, 52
